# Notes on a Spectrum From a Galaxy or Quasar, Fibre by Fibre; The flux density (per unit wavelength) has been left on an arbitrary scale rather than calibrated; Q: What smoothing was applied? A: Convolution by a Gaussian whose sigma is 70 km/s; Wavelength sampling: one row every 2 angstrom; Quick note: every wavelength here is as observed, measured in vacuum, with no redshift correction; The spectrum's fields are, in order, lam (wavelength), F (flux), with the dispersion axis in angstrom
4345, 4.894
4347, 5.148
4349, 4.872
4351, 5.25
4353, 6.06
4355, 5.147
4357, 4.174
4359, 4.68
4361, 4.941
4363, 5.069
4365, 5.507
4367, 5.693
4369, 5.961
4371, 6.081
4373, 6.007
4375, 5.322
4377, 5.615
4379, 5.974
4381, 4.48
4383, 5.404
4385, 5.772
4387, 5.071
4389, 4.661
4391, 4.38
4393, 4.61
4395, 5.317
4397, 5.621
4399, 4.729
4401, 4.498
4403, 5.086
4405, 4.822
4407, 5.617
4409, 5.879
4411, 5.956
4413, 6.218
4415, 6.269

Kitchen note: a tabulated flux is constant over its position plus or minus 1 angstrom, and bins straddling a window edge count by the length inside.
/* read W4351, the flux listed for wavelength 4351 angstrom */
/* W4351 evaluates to 5.25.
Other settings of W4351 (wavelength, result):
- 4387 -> 5.071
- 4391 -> 4.38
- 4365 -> 5.507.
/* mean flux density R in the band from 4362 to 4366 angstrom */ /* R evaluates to 5.29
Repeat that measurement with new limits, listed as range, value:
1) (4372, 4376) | 5.66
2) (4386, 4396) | 4.81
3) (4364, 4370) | 5.72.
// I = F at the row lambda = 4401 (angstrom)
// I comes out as 4.498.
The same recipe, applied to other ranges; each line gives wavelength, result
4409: 5.879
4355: 5.147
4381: 4.48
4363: 5.069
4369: 5.961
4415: 6.269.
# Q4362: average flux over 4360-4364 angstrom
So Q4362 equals 5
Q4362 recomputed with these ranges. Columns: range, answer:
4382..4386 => 5.59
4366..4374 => 5.94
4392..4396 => 4.96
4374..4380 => 5.64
